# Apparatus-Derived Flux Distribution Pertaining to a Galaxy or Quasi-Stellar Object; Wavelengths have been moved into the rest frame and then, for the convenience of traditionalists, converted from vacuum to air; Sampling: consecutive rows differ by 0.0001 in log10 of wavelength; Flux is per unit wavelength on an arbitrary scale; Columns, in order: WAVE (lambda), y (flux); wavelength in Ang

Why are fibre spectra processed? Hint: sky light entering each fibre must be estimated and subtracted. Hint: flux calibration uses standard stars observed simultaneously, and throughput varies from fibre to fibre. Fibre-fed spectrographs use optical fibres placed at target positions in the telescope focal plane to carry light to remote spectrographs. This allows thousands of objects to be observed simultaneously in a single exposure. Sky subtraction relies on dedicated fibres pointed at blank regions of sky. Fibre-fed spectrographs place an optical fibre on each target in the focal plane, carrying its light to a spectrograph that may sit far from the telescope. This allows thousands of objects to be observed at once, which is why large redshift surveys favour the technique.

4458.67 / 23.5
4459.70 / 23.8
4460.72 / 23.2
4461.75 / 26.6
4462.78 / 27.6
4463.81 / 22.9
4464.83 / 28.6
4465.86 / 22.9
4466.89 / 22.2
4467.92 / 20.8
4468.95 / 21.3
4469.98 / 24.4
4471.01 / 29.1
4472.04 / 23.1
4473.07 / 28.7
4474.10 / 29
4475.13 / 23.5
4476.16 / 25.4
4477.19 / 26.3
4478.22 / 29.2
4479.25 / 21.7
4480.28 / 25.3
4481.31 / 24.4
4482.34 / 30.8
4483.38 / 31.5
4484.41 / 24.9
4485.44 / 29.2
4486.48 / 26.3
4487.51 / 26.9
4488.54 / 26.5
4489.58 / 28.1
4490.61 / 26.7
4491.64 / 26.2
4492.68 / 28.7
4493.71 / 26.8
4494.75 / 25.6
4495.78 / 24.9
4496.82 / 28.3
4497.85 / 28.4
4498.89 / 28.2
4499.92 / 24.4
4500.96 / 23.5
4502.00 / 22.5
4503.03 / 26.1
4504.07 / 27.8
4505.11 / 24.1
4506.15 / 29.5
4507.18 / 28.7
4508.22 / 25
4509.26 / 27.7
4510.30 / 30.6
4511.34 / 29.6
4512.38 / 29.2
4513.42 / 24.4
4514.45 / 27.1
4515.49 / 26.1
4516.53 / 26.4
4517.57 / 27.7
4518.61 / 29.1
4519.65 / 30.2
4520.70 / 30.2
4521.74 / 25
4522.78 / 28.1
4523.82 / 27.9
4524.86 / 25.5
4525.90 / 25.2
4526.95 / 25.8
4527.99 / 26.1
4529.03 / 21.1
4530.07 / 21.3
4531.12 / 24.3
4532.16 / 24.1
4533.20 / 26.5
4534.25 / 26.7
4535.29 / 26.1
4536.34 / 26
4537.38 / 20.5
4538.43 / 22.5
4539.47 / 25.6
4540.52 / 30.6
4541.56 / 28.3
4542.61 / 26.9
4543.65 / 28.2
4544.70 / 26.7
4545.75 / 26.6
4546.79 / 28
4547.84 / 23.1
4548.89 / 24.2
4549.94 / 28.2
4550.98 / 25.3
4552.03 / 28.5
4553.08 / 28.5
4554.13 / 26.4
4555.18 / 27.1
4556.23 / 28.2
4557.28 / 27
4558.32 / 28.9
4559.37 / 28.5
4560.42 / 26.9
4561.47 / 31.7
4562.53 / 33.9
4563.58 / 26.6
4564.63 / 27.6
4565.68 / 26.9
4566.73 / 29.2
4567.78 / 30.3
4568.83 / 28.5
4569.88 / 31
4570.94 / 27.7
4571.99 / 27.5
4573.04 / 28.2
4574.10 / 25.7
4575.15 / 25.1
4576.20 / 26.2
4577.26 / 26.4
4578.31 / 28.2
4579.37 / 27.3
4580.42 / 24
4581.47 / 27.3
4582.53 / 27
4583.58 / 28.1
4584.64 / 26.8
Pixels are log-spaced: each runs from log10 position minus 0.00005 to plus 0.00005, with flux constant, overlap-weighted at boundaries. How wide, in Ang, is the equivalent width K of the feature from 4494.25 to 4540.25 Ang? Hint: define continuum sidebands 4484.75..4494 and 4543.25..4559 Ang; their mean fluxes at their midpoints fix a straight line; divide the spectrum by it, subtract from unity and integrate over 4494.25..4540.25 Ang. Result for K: 1.51 Ang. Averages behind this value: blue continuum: 27.2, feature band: 26.2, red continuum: 27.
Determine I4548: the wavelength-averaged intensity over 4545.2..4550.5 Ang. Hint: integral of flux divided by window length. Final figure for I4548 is 26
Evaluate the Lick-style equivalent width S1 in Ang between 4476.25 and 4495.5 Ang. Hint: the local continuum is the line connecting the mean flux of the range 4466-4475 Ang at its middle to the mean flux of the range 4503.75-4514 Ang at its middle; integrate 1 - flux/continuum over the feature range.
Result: -0.8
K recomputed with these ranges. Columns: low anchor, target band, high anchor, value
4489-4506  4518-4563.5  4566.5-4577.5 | 0.7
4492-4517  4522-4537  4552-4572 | 1.2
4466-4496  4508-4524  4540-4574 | -0.5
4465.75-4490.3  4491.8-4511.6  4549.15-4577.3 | -0.2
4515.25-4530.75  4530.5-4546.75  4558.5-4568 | 0.8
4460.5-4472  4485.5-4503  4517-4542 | -0.9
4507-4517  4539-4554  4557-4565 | 0.8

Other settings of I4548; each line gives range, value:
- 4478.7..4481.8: 23.9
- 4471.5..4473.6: 26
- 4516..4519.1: 27.7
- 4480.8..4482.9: 27.6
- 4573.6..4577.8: 25.9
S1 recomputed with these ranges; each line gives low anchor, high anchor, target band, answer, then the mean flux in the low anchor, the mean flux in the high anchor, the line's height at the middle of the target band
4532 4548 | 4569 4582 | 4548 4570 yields -1.2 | 26.1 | 27.1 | 26.6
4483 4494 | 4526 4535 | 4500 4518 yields -0.5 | 27.4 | 24.6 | 26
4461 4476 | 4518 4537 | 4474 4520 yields -2.5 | 25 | 26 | 25.5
